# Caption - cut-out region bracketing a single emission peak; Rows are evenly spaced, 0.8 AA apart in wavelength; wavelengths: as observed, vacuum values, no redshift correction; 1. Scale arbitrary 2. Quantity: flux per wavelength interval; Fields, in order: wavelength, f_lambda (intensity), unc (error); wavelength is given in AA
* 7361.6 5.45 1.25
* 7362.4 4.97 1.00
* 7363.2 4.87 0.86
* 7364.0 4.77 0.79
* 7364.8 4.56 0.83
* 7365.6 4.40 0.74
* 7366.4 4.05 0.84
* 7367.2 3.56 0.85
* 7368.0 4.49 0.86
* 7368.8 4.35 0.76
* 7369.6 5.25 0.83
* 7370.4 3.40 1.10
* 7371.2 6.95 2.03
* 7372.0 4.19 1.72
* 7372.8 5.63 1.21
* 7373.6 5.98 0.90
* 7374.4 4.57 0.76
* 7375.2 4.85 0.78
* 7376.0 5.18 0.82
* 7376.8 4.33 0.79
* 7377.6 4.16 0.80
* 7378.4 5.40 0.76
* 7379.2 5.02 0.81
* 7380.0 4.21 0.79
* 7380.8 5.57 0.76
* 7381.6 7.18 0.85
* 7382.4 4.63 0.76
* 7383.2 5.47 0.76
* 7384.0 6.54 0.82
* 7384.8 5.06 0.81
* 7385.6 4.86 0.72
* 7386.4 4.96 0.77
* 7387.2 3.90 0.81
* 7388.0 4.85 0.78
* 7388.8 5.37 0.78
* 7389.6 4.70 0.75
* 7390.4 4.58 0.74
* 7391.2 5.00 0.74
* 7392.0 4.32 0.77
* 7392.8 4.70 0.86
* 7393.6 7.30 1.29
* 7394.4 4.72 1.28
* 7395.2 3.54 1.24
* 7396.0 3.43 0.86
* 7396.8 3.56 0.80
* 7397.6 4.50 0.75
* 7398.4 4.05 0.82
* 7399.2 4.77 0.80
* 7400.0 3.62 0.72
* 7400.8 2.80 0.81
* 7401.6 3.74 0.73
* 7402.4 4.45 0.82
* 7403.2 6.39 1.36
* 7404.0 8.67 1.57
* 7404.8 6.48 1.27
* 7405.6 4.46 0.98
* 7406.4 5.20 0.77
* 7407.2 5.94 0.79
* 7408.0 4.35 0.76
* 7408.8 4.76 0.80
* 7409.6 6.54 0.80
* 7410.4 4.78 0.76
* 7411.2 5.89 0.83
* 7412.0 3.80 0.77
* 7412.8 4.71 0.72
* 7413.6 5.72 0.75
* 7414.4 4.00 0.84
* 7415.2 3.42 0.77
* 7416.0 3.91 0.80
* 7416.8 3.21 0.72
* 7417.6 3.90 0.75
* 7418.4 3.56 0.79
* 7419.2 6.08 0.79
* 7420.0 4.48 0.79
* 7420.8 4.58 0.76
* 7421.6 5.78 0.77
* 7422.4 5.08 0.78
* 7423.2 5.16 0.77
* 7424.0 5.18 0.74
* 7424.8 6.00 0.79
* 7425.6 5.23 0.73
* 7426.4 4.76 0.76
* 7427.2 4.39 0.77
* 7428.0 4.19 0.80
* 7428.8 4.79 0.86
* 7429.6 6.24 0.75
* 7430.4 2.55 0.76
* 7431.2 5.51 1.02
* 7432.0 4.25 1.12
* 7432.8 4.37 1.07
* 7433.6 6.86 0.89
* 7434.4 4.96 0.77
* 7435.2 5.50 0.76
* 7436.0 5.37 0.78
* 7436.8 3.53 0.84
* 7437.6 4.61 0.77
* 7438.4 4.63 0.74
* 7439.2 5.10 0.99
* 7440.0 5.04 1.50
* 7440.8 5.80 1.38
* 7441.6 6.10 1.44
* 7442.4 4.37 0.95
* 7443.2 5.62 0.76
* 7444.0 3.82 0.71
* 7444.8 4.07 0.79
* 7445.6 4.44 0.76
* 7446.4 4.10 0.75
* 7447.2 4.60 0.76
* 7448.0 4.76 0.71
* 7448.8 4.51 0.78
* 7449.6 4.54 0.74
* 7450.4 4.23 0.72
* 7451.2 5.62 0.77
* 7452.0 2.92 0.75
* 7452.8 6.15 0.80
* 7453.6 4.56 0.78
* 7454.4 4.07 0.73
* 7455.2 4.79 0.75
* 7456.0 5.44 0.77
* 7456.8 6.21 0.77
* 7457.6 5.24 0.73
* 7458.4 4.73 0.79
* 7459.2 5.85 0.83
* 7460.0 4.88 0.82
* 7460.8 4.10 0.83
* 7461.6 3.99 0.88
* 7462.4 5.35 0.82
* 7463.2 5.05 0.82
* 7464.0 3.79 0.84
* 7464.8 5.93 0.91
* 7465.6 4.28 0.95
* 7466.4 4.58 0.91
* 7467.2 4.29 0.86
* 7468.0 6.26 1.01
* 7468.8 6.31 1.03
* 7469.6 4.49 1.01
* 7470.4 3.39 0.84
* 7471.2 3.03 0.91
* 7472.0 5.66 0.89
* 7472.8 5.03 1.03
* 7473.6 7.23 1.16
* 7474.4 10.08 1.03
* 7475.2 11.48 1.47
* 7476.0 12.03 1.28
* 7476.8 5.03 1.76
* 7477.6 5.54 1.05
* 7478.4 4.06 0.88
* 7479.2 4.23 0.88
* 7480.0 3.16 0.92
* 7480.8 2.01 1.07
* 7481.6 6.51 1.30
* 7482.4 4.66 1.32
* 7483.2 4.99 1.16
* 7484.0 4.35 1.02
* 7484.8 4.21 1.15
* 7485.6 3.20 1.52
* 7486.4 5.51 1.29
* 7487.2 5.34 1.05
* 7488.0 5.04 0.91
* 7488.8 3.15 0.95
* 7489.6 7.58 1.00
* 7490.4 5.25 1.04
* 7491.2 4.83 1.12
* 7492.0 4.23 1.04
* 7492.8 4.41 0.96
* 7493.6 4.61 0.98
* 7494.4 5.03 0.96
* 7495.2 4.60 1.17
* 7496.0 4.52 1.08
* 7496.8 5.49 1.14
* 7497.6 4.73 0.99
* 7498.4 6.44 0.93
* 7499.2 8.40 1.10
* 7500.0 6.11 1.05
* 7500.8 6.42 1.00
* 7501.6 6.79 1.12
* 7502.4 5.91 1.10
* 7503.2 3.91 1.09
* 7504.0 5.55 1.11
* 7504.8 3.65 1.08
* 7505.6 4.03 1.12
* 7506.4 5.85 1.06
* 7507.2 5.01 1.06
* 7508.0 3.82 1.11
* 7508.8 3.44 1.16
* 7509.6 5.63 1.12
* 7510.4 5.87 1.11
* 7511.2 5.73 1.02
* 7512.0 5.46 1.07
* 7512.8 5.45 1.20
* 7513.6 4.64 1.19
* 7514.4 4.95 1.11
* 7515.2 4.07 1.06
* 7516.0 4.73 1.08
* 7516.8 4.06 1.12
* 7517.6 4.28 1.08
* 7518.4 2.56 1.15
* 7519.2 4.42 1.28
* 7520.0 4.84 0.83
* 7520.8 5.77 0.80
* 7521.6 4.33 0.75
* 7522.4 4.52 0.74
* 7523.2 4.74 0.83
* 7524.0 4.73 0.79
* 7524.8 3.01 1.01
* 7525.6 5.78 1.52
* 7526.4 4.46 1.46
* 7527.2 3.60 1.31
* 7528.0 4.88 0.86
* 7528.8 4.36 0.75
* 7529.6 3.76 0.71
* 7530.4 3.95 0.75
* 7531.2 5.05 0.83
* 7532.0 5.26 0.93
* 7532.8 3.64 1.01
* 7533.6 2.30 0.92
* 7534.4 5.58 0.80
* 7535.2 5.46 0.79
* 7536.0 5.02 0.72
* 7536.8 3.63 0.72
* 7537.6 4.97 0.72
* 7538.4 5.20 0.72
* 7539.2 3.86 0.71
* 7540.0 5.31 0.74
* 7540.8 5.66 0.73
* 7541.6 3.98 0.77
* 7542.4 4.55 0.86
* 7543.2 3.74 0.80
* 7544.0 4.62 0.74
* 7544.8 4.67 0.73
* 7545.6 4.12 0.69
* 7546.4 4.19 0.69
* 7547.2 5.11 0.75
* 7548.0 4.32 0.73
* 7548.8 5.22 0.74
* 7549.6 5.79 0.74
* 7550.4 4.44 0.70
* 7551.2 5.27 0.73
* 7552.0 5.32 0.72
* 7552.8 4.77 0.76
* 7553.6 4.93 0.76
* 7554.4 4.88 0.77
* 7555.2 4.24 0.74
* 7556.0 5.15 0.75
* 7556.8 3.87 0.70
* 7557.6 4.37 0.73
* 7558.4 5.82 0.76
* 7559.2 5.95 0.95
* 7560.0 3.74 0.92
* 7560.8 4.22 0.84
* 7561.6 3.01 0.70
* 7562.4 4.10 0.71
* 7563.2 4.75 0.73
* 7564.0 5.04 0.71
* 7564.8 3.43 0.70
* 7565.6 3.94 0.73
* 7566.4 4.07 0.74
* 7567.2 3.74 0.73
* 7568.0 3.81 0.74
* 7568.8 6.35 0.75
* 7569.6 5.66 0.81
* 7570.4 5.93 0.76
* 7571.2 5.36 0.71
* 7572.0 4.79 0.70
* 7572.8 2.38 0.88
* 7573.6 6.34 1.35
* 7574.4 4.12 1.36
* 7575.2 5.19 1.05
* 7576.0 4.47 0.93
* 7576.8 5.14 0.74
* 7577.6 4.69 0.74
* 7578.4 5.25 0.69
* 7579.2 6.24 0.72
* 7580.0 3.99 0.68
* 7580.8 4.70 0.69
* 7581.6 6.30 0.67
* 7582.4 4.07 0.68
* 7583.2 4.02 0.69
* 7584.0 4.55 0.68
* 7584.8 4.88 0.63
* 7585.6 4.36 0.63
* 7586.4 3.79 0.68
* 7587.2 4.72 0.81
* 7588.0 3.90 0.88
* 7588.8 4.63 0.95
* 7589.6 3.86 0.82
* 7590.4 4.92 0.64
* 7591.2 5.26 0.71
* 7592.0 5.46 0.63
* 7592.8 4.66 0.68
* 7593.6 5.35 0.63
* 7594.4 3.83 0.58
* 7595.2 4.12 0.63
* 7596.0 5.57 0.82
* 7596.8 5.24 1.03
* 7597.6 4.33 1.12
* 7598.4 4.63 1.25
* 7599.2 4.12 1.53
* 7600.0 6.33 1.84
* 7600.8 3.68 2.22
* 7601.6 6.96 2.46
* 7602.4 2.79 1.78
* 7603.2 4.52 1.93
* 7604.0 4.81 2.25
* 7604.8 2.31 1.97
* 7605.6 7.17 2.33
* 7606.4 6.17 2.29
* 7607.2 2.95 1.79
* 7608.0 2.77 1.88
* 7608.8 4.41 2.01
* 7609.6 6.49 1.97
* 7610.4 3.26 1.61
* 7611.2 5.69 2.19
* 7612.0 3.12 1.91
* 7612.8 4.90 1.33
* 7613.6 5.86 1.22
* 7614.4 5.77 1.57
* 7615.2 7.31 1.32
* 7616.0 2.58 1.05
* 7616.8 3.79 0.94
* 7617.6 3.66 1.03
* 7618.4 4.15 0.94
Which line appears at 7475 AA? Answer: H-alpha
